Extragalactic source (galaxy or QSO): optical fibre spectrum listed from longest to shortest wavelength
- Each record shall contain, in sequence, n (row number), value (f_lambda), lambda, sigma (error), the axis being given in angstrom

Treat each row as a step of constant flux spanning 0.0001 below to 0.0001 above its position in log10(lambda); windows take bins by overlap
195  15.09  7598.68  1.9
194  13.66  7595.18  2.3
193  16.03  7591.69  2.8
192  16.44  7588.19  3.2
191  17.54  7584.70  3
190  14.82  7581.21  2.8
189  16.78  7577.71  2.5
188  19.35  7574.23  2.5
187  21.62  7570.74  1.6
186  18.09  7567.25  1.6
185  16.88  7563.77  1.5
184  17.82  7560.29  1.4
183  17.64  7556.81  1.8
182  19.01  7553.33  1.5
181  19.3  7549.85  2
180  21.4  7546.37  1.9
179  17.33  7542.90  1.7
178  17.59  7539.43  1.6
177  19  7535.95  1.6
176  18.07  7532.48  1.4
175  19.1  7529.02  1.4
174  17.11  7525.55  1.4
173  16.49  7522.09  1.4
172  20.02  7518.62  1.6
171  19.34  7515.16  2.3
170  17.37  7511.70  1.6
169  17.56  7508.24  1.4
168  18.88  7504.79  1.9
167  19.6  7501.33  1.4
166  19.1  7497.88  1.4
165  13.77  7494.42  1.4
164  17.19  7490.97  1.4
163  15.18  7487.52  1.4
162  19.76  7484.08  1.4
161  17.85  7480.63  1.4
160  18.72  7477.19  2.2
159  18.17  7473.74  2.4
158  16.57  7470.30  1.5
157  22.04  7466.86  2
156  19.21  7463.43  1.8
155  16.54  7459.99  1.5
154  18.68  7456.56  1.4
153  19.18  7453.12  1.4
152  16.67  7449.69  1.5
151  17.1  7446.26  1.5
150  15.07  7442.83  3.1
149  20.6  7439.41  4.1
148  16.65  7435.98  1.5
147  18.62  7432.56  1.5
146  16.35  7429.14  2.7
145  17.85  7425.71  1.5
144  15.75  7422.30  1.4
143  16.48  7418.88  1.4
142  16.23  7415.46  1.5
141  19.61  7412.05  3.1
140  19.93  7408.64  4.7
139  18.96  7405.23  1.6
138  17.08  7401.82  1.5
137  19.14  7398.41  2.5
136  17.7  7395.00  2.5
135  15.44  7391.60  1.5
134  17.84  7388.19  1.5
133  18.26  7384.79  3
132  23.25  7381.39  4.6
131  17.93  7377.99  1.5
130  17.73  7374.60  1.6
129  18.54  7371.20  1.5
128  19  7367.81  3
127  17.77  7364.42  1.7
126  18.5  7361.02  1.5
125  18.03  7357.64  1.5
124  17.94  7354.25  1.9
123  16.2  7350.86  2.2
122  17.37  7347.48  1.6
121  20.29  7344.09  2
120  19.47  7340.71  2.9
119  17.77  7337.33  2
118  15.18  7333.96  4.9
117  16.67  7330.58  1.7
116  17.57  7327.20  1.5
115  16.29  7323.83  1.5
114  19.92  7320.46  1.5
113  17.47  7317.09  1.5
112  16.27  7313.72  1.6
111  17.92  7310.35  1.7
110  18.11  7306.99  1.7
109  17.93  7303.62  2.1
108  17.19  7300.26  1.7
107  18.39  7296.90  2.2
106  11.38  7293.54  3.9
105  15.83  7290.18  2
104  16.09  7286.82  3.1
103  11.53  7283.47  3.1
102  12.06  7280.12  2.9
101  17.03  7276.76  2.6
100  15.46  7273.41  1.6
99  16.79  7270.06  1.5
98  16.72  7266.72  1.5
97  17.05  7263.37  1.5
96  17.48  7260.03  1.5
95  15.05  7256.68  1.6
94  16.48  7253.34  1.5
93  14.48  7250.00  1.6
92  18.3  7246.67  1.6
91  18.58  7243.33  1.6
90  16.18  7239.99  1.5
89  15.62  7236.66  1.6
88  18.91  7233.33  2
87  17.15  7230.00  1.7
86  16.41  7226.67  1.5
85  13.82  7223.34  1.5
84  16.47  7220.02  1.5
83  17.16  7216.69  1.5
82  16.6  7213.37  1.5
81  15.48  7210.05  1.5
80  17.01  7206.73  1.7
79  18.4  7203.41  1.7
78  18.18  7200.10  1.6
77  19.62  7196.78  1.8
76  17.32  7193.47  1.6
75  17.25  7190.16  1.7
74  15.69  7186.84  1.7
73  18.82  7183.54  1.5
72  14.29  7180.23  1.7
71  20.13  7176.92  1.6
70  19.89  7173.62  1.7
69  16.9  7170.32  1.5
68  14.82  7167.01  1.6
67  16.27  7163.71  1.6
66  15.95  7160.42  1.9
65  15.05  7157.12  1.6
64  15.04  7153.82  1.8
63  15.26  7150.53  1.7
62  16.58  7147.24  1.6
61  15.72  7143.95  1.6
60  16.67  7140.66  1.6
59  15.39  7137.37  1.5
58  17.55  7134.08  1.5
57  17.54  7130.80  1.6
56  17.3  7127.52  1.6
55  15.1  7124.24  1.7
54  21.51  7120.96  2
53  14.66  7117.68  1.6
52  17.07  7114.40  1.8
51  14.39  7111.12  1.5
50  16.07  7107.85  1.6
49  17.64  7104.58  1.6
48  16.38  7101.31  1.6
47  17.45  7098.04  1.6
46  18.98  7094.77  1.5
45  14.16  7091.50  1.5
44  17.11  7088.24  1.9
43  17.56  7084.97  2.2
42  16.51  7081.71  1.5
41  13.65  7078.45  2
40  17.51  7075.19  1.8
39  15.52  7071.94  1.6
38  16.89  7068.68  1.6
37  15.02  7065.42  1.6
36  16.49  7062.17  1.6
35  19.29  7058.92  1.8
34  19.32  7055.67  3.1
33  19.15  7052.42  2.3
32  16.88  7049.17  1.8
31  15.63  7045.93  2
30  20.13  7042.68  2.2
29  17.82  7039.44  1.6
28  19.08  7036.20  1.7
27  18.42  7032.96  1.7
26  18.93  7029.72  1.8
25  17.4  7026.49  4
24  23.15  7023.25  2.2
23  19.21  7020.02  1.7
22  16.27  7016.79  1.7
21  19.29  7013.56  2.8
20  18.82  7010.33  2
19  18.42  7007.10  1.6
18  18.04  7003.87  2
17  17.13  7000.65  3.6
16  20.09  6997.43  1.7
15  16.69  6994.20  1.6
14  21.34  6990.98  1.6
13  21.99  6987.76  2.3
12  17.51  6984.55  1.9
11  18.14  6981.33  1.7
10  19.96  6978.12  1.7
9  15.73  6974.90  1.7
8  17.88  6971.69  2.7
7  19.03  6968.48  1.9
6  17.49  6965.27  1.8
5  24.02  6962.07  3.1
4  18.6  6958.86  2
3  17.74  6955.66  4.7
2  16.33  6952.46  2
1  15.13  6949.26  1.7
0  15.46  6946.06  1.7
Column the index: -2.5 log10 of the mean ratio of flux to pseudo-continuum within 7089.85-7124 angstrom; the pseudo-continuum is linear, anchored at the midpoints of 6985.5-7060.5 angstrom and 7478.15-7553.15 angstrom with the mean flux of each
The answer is 0.12 mag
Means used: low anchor 18.8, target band 16.8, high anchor 18.2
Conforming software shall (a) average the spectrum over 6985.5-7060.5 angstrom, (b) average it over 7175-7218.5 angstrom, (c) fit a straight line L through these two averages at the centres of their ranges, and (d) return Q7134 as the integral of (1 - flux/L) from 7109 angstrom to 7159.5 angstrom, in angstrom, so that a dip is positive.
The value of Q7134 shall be 4.5 angstrom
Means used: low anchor 18.8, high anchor 17.4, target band 16.3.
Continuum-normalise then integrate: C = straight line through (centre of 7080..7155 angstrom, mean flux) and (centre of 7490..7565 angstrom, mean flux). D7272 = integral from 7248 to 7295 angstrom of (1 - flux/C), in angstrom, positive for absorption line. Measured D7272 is 5.2 angstrom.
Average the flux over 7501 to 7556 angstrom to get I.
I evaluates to 18.5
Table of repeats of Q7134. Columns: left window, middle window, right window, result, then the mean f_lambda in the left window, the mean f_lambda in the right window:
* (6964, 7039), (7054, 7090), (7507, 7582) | 3.55 angstrom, 18.7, 18.3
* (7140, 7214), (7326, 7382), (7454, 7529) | -1.78 angstrom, 16.8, 18.1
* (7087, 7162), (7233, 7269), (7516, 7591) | 0.48 angstrom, 16.5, 18.1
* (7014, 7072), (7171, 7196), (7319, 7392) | 0.61 angstrom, 18.1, 18.1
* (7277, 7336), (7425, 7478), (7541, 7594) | -2.44 angstrom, 16.3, 18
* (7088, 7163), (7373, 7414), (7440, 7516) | -2.33 angstrom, 16.4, 17.9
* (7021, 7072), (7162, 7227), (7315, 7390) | 3.96 angstrom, 18.2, 18.1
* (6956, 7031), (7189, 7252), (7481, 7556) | 5.42 angstrom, 18.9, 18.2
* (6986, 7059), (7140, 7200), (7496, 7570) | 6.14 angstrom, 18.8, 18.4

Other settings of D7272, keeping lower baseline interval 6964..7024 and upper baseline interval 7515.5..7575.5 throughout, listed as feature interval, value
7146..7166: 3.2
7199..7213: 1.1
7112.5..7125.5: 1.1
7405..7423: 0.7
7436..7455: 1.0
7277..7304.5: 5.3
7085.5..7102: 1.6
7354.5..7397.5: 0.7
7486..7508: 1.5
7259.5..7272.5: 1.2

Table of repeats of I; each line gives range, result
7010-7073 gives 18.1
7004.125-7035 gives 18.8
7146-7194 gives 16.6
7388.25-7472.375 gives 17.8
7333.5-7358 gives 17.9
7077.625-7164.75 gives 16.4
